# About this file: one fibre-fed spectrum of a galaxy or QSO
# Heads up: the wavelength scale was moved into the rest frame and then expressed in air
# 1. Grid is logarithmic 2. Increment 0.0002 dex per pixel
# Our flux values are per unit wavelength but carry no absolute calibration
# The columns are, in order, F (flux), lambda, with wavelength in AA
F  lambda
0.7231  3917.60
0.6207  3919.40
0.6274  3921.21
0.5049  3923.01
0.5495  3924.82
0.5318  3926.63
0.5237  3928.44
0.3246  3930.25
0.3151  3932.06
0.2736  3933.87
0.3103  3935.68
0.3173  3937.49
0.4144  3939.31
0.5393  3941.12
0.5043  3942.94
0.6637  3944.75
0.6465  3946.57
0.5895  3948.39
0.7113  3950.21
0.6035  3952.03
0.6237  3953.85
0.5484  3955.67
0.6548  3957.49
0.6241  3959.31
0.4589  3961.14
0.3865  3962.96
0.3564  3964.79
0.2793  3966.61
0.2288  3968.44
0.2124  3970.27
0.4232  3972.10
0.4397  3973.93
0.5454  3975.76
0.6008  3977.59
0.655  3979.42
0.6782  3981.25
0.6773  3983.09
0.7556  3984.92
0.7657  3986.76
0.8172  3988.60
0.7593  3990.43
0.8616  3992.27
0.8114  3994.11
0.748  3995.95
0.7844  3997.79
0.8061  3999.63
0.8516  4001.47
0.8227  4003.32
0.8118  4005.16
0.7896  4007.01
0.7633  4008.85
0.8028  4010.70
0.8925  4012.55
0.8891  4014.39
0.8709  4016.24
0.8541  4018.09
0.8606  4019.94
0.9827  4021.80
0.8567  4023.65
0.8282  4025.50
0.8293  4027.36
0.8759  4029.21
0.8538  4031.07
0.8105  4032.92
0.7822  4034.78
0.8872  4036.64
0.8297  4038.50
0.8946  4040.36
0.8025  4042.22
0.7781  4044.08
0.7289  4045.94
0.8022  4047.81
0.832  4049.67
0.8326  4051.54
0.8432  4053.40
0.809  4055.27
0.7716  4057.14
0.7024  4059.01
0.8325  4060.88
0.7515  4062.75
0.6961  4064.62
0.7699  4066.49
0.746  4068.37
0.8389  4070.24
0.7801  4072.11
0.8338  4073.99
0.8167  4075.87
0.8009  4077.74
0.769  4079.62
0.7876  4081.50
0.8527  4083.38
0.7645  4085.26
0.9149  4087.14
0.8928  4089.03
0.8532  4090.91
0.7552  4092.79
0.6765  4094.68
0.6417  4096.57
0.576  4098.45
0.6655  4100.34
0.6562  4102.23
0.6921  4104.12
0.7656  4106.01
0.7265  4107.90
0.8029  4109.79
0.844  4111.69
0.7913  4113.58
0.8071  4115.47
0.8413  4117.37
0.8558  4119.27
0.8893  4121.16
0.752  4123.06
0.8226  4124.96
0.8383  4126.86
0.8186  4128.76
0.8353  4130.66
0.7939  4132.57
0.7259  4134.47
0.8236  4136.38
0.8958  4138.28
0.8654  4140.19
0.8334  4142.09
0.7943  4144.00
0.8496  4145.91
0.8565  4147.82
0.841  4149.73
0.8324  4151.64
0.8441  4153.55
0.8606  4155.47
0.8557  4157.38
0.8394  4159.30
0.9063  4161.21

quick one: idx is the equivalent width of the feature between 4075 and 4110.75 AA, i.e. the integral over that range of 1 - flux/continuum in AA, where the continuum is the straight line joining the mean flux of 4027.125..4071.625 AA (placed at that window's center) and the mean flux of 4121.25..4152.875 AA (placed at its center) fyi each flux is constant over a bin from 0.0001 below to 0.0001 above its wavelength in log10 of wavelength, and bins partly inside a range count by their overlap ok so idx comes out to 2.5 AA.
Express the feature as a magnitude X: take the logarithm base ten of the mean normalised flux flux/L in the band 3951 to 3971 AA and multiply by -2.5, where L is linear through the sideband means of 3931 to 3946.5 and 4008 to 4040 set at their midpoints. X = 0.16 mag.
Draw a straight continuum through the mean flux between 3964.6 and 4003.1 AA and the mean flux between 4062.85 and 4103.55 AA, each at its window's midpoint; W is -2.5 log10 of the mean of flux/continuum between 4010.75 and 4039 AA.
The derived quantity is -0.24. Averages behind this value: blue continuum 0.631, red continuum 0.765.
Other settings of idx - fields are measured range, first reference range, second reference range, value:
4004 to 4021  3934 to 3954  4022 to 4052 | -2.0 AA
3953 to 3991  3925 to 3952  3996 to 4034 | 5.7 AA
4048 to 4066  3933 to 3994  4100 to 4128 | -2.3 AA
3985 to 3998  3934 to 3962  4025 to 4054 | -2.2 AA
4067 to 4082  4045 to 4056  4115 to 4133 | 0.3 AA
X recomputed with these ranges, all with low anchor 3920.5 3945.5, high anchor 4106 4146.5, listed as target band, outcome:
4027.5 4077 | -0.19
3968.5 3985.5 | 0.01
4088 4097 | -0.03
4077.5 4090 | -0.12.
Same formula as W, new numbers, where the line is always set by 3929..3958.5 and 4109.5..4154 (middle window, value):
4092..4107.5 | 0.14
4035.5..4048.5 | -0.21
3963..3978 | 0.41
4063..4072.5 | -0.07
